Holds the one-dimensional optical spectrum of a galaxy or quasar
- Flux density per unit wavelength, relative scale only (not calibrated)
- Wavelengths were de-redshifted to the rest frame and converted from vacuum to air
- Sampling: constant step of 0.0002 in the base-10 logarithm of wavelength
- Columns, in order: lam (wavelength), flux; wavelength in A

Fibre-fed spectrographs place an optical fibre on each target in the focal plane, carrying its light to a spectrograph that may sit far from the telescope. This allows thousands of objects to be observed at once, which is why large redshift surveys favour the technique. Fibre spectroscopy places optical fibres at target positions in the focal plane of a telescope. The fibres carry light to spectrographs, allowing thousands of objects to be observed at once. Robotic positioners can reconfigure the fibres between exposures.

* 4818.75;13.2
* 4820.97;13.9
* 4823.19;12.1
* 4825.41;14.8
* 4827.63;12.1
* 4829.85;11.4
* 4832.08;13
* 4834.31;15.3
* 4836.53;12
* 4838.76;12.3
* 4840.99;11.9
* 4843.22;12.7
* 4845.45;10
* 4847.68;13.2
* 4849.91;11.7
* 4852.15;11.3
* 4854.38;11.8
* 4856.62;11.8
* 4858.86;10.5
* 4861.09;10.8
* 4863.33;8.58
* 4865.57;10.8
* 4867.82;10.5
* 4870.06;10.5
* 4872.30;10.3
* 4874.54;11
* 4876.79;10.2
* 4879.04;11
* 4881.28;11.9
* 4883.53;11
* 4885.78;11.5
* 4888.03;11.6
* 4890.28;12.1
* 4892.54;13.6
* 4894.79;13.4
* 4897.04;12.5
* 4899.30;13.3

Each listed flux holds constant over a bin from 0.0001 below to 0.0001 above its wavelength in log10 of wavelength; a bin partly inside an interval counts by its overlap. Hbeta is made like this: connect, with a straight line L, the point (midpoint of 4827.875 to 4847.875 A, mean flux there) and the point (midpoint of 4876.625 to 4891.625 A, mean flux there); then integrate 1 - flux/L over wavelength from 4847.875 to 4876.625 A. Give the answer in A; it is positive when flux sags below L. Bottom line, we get 2.5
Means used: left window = 12.4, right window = 11.4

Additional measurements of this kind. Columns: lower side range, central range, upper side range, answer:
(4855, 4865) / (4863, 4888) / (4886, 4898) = 1.60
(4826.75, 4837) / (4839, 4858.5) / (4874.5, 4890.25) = 0.83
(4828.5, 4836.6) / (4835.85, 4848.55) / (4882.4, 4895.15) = 0.86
